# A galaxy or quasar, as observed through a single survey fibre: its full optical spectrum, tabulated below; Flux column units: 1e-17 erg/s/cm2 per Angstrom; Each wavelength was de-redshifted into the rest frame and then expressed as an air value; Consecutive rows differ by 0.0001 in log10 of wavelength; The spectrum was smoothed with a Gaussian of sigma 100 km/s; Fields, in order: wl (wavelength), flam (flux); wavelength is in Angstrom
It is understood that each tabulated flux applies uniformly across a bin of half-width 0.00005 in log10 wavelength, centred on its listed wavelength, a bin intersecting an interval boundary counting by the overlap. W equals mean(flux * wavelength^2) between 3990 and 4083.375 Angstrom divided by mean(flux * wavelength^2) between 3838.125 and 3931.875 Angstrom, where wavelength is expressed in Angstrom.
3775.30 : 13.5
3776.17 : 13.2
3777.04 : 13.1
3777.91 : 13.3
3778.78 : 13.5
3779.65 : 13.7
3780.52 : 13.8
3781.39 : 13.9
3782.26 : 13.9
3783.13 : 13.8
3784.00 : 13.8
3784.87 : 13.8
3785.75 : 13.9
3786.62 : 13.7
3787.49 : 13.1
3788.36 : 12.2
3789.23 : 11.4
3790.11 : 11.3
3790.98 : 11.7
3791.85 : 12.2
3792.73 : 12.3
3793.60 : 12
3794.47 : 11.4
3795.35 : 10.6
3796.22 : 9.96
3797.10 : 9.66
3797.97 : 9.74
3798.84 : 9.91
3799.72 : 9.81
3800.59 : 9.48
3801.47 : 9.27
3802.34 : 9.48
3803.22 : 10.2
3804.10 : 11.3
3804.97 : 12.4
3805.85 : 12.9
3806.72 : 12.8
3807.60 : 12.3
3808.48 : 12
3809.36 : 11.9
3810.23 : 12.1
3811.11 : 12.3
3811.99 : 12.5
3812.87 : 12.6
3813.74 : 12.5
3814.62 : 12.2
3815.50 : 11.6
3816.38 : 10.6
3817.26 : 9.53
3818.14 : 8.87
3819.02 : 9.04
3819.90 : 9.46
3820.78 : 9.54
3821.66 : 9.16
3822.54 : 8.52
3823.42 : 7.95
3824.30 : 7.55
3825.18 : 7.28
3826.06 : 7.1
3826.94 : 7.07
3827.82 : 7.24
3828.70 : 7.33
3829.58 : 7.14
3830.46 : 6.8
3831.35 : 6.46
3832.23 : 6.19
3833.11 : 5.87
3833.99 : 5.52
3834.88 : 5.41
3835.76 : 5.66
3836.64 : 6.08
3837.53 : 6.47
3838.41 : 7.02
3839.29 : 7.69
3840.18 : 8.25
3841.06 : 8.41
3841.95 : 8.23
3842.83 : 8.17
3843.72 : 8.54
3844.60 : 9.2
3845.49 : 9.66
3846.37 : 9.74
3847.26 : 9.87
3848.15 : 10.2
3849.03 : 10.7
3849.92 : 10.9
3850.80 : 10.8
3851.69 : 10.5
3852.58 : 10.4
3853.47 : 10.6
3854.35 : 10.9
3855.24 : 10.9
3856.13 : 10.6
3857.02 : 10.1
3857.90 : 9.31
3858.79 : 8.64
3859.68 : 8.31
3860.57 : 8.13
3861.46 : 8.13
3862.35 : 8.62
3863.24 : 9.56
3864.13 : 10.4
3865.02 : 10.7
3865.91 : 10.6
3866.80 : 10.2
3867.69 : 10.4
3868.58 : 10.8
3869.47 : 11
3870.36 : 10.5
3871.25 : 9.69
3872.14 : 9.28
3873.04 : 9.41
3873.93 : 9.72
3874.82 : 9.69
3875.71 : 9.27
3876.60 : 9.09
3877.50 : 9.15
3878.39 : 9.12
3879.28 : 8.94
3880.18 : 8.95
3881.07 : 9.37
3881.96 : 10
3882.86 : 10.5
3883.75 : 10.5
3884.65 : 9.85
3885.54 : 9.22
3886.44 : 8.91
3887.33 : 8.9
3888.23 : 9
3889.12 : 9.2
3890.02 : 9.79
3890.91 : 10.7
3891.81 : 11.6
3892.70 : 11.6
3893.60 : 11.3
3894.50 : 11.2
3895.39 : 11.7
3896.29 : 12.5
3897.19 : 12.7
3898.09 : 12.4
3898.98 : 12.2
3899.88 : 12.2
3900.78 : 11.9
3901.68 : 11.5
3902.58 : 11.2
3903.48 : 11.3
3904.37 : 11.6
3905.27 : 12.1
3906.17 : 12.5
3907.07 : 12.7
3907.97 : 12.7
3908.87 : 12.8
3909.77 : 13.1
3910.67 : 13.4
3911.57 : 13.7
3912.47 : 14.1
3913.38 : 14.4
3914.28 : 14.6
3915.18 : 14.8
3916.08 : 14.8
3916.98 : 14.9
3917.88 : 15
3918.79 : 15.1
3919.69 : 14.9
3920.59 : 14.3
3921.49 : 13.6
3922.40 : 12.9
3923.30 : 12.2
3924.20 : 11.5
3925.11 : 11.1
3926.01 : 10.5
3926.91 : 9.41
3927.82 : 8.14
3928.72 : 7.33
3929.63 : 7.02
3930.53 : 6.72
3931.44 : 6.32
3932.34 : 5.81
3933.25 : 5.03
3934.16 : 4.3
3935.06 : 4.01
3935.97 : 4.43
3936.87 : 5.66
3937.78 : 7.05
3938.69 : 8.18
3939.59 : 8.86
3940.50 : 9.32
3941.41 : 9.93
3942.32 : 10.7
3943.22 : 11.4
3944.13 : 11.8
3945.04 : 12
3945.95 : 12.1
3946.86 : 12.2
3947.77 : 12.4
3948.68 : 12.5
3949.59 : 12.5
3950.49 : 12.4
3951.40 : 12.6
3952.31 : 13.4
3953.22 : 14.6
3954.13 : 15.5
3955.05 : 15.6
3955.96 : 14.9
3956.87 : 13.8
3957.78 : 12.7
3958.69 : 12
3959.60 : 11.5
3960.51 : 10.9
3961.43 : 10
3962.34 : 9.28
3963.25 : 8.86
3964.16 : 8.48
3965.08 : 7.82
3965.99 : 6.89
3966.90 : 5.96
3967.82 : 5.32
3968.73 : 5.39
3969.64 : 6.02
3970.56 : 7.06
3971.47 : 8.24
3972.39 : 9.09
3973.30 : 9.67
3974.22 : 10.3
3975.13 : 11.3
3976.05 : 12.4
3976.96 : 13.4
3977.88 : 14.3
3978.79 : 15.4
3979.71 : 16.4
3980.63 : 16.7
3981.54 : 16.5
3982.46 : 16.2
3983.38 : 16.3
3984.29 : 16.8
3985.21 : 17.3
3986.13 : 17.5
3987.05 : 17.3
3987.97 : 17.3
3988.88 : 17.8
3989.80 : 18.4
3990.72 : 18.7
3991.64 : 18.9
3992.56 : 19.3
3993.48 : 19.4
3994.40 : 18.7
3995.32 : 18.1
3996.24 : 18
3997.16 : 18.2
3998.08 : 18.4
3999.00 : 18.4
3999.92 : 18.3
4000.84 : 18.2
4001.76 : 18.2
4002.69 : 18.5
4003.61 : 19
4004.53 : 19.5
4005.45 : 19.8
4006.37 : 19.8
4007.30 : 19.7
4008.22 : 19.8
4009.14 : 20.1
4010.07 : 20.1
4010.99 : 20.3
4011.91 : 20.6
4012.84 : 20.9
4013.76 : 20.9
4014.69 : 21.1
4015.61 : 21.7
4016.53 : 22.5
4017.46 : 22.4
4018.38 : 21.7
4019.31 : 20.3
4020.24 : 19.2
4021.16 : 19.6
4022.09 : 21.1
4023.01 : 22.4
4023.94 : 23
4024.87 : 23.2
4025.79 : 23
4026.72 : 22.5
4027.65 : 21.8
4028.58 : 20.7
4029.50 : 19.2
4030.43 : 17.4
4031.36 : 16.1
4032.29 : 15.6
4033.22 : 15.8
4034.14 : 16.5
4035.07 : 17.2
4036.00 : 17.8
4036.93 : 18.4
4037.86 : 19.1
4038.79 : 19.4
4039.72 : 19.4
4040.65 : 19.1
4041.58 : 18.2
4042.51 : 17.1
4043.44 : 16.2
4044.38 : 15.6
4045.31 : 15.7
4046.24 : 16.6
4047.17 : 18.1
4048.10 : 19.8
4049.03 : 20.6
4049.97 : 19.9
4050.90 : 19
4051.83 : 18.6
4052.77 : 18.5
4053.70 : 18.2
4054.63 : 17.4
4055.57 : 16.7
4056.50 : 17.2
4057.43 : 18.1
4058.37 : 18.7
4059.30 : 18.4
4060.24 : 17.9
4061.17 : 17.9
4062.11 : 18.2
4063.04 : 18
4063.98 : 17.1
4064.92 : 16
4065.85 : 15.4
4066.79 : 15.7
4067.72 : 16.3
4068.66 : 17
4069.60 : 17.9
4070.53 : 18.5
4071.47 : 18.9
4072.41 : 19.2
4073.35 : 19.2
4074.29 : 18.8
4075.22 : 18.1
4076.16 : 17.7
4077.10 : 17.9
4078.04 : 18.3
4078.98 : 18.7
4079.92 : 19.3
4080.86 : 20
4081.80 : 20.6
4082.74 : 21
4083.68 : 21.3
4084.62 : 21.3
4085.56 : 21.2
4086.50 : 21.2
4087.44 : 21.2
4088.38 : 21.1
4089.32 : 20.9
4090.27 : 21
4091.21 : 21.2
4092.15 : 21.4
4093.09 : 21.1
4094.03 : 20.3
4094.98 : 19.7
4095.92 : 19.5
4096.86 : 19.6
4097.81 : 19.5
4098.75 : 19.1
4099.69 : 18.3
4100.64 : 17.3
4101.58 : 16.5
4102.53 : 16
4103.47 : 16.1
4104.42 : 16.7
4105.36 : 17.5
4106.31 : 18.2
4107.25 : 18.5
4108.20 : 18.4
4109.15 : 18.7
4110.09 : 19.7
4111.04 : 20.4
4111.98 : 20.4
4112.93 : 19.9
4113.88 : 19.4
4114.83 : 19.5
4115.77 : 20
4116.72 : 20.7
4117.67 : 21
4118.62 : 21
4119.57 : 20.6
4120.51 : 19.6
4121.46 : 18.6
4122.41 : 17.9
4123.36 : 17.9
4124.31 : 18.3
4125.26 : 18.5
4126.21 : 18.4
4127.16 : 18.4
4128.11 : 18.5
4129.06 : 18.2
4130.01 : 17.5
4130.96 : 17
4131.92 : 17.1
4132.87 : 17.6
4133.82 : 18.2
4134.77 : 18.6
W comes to 1.91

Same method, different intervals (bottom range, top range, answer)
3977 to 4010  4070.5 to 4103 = 1.14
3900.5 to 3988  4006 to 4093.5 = 1.76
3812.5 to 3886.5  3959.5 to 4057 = 2.02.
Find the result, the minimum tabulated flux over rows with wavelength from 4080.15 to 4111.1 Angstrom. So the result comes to 16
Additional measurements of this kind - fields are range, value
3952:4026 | 5.32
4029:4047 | 15.6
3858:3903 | 8.13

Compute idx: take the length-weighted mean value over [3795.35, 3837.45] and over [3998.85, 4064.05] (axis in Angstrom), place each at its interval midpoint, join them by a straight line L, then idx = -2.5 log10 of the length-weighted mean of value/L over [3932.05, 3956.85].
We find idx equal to 0.41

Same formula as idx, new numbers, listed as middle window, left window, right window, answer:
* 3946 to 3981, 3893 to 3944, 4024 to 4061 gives 0.21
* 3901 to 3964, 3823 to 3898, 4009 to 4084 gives 0.14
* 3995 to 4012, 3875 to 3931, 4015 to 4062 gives -0.12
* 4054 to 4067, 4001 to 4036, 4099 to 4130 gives 0.12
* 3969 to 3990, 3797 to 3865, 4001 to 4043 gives 0.25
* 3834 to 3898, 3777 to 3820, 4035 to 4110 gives 0.37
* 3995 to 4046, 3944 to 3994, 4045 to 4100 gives -0.22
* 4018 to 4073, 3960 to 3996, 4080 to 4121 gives -0.11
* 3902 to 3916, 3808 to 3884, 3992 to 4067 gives -0.04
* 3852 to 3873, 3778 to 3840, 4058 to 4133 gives 0.20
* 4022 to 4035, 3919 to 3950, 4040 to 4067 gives -0.23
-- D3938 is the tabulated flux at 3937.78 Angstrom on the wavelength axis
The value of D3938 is 7.05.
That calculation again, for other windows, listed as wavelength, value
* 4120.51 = 19.6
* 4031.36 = 16.1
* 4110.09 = 19.7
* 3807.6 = 12.3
